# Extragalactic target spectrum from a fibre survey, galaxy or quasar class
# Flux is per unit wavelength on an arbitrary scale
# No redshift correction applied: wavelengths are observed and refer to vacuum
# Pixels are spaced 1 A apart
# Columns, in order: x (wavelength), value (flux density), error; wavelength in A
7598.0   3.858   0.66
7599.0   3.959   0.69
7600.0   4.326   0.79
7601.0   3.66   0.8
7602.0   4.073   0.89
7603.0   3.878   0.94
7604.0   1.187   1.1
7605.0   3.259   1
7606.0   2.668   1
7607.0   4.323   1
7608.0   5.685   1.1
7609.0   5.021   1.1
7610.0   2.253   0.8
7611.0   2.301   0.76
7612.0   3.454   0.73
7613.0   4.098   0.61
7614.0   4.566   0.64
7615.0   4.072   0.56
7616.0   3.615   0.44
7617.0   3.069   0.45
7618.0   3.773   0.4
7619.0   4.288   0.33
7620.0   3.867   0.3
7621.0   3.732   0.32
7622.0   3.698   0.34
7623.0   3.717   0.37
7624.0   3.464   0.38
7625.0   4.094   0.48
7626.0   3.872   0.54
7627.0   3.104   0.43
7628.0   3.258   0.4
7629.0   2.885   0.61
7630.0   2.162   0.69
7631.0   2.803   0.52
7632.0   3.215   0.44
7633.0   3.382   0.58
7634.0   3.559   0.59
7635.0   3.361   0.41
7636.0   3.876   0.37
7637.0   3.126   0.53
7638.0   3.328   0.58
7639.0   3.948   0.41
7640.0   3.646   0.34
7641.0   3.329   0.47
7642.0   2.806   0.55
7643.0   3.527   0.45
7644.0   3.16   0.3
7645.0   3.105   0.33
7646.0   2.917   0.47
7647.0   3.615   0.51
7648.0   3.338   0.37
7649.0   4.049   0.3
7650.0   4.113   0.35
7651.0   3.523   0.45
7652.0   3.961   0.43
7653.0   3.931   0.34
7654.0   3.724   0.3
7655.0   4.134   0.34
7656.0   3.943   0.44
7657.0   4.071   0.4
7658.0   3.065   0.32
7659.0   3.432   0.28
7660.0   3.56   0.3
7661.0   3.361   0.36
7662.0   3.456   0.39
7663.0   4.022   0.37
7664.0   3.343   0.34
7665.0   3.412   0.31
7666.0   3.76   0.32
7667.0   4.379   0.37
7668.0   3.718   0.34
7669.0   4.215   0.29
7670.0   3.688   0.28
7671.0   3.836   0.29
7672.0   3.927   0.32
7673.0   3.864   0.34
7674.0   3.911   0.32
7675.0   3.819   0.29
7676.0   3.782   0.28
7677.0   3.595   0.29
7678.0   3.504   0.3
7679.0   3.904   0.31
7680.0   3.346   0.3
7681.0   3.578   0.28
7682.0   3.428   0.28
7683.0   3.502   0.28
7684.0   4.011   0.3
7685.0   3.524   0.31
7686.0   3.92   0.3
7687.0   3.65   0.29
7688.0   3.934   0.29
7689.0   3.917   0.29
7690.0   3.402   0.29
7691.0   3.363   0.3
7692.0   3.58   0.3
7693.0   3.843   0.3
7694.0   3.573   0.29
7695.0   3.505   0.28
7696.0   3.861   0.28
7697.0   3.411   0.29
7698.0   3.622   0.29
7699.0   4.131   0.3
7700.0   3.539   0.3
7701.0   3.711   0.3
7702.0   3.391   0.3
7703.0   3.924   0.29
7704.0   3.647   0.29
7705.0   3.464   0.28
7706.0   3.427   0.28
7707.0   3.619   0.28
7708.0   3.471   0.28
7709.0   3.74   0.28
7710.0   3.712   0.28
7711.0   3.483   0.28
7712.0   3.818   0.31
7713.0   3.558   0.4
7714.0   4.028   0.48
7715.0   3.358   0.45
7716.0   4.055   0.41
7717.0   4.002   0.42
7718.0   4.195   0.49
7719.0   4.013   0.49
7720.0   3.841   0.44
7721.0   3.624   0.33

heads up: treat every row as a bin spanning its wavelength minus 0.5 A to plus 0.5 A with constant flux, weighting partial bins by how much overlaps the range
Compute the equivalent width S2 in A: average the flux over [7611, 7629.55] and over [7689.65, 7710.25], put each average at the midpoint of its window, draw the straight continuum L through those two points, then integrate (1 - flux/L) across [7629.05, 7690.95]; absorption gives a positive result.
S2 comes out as 0.81 A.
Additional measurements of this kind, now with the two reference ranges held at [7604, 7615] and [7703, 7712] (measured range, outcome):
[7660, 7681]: -0.63 A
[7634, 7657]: 0.39 A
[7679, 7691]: -0.12 A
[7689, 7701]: -0.09 A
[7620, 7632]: 0.95 A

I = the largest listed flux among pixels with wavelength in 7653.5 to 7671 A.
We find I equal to 4.379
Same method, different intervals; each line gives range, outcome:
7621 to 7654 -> 4.113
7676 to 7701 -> 4.131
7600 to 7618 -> 5.685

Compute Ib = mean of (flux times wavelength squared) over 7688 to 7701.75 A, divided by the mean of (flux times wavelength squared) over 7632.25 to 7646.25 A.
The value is 1.10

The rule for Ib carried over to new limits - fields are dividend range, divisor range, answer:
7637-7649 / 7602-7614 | 0.96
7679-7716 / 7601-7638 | 1.06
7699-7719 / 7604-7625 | 1.03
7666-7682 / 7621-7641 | 1.13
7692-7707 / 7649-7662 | 0.99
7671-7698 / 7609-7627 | 1.02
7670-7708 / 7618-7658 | 1.06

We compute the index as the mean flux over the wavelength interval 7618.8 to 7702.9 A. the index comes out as 3.61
